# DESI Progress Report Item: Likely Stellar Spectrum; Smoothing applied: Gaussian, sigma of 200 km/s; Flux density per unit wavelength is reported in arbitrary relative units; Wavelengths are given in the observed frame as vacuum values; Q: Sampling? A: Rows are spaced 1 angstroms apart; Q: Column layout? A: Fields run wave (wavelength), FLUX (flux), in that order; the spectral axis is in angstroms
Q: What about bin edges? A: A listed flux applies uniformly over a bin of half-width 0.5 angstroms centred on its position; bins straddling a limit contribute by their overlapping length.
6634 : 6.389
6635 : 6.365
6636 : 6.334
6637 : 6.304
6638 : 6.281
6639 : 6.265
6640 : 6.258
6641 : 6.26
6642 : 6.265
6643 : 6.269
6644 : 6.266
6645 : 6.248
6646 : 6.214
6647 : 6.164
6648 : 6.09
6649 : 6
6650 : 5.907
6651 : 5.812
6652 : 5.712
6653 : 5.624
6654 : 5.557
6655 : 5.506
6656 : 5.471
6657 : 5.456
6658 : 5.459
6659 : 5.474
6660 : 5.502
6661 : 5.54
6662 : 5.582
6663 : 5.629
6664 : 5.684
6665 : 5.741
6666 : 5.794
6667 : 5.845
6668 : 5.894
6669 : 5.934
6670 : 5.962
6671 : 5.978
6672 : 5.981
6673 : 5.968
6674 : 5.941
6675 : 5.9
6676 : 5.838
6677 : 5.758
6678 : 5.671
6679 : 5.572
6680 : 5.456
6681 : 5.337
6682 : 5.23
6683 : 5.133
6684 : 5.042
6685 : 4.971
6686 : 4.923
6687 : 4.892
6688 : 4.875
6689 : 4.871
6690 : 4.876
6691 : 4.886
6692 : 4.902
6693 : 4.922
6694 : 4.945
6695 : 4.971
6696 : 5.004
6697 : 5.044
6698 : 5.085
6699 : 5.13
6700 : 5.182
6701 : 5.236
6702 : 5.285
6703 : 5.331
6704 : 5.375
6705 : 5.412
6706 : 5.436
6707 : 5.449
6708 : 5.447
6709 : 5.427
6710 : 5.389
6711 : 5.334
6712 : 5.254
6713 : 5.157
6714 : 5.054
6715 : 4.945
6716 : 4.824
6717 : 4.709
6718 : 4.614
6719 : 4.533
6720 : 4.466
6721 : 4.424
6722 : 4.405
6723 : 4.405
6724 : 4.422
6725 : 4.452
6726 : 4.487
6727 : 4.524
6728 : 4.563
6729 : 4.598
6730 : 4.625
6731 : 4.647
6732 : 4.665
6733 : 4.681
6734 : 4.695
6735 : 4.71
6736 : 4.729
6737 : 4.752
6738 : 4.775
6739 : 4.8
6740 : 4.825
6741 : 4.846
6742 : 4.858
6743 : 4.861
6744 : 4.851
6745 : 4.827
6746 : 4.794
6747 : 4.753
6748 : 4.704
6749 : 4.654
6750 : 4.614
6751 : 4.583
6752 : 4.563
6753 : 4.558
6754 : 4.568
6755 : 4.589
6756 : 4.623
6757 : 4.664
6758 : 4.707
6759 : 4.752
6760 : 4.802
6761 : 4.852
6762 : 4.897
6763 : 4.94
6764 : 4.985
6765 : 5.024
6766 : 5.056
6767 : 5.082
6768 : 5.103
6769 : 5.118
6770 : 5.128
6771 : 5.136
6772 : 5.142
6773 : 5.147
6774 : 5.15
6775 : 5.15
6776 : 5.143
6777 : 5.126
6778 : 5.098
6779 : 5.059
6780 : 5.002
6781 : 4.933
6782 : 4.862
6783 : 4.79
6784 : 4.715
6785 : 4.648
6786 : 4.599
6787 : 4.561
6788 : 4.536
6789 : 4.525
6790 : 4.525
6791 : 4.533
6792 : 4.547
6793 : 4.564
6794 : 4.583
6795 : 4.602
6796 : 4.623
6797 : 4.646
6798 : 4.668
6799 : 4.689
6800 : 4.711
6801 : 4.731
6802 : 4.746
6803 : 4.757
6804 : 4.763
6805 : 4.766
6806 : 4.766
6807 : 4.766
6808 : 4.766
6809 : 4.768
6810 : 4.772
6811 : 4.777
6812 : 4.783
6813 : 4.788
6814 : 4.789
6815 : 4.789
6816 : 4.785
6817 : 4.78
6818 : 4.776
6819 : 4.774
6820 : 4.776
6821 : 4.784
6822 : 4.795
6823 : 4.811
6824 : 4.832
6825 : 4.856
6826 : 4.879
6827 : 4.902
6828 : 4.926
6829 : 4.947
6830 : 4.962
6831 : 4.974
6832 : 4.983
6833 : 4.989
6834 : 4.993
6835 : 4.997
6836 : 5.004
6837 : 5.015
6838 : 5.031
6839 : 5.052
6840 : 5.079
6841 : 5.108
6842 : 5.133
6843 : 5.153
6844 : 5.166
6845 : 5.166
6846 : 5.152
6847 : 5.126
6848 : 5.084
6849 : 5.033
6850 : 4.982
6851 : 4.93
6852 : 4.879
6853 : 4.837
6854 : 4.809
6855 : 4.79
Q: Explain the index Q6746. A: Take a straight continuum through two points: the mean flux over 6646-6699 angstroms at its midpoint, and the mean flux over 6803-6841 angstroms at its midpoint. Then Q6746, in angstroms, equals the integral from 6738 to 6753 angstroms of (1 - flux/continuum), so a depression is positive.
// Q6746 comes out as 1.3 angstroms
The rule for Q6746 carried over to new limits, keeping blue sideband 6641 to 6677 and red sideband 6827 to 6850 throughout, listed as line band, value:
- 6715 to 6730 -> 2.73 angstroms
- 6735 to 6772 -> 4.10 angstroms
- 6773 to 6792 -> 1.66 angstroms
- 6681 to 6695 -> 1.81 angstroms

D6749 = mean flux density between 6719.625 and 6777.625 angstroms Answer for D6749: 4.78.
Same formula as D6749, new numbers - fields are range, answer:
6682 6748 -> 4.9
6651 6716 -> 5.39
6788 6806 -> 4.65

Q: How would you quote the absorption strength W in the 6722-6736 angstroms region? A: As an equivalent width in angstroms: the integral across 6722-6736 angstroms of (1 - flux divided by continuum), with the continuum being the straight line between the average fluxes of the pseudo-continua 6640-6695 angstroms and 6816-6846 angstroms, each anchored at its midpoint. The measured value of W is 2.05 angstroms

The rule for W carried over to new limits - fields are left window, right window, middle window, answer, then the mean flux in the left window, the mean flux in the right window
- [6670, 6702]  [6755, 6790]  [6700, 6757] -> 3.1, 5.29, 4.9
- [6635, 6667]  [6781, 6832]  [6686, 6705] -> 1.8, 5.9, 4.74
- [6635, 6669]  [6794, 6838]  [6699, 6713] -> 0.5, 5.9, 4.81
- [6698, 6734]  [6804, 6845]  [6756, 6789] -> -0.1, 4.91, 4.9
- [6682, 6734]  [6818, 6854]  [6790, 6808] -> 1.0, 4.93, 4.97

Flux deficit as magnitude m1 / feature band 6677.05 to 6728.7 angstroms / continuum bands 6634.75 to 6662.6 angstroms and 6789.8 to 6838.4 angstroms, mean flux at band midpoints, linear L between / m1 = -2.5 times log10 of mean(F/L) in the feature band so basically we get 0.113 mag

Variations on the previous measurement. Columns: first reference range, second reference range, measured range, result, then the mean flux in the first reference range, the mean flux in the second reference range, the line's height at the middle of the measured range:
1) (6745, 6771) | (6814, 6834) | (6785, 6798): 0.06 mag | 4.81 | 4.86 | 4.84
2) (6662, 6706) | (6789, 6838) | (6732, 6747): 0.08 mag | 5.38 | 4.79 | 5.13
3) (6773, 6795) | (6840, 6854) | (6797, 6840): 0.02 mag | 4.8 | 5.05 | 4.94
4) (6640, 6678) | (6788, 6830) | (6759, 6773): 0.01 mag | 5.85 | 4.74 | 5.06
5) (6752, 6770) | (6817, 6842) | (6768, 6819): 0.02 mag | 4.84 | 4.93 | 4.88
